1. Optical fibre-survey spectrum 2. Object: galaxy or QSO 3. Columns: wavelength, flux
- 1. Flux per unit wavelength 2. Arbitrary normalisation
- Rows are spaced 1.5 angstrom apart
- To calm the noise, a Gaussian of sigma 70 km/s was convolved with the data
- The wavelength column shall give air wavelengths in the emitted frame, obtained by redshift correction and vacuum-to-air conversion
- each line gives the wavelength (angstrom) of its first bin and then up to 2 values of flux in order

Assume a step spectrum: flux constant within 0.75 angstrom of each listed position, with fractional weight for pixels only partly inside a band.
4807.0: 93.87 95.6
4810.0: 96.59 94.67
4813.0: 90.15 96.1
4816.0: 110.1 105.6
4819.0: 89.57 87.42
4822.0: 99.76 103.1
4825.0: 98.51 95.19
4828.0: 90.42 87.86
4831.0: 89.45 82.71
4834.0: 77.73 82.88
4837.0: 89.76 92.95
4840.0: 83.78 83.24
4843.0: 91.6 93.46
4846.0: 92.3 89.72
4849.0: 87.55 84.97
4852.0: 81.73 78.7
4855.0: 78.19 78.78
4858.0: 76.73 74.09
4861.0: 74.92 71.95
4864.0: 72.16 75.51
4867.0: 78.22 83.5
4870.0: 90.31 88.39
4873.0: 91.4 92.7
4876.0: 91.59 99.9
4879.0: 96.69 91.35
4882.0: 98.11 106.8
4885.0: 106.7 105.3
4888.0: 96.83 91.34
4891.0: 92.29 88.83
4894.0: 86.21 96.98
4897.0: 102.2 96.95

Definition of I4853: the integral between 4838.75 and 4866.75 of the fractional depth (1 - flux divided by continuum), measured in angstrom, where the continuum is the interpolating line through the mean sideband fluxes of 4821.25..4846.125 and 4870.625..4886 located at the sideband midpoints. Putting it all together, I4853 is 3.3 angstrom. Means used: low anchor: 90.2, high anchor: 96.5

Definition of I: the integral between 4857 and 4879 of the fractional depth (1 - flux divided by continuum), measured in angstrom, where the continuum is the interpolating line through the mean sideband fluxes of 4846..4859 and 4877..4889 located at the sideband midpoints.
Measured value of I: 1.98 angstrom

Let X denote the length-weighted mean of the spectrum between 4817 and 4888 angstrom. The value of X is 88.6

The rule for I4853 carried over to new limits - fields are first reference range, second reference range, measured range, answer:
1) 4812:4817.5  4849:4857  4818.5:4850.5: 0.03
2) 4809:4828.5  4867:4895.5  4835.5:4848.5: 0.89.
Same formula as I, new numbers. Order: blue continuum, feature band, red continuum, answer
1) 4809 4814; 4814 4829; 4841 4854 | -0.9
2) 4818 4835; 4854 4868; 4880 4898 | 2.8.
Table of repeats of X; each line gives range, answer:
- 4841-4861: 83.6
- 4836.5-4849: 89.5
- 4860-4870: 77.1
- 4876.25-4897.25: 96.9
